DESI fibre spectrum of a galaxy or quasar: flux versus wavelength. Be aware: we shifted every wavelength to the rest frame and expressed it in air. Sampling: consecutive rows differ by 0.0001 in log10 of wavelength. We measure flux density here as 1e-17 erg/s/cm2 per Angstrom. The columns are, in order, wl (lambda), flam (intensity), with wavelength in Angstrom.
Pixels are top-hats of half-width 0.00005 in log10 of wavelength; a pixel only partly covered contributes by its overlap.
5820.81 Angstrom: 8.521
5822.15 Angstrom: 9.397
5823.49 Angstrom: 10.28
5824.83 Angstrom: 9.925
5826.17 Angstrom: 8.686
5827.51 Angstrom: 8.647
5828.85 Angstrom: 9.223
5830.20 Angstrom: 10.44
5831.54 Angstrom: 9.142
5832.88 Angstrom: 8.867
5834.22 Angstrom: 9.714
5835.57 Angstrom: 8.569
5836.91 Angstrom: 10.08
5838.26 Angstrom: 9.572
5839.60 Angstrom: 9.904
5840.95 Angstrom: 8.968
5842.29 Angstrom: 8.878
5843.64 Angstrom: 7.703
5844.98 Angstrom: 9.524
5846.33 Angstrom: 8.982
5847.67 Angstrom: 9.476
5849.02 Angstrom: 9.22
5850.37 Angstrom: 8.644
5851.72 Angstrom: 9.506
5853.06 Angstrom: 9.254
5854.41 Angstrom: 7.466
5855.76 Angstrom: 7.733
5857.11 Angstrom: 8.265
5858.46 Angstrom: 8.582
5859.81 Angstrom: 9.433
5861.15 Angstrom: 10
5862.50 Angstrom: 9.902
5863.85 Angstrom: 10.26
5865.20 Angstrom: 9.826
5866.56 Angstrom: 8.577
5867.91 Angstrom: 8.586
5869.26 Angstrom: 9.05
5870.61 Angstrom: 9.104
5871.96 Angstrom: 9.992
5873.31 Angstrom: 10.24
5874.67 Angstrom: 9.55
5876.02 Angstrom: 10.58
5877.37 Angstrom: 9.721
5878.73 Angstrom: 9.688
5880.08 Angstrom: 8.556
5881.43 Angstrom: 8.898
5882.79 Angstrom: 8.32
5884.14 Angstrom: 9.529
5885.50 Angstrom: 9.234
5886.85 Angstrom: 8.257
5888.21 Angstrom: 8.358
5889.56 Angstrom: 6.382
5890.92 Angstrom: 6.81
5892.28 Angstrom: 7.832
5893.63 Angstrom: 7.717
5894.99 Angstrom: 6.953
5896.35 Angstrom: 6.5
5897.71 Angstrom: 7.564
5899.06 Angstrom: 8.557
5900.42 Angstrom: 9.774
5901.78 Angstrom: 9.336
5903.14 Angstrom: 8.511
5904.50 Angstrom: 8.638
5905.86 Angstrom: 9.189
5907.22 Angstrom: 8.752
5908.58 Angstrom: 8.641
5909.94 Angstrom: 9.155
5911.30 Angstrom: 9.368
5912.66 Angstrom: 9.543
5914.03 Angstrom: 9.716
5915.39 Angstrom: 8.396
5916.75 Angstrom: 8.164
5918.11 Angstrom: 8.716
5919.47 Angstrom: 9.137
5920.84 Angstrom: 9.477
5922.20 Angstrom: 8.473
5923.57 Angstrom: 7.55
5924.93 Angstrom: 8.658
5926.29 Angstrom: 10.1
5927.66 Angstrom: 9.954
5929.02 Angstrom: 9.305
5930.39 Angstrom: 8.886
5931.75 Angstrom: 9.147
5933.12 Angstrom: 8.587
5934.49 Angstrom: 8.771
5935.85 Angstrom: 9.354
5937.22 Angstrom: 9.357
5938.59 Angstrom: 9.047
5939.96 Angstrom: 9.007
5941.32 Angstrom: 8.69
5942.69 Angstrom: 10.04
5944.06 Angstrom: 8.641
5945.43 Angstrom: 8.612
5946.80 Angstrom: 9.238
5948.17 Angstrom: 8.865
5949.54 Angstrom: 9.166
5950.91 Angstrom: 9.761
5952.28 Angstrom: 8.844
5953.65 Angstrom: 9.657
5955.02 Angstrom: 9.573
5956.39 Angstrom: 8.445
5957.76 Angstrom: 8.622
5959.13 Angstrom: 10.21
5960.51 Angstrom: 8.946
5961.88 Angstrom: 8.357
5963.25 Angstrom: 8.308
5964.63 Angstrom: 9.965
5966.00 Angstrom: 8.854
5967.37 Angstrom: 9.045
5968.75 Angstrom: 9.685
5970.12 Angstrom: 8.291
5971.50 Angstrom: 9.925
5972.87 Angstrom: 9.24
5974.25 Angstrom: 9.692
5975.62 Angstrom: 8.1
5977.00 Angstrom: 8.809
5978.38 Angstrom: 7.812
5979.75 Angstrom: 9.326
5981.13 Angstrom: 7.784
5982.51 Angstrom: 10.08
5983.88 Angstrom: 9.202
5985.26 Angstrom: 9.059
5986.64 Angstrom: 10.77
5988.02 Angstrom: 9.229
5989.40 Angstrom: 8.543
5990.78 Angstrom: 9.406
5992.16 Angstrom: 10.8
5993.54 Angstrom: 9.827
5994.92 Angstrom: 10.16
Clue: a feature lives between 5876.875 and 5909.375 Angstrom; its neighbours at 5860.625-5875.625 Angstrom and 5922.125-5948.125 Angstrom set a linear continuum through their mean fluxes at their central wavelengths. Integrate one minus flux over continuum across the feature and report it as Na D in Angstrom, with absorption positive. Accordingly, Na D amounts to 3.3 Angstrom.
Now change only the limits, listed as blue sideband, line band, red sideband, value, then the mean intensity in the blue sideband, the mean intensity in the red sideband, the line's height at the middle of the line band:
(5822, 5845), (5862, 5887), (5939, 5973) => -0.4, 9.3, 9.12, 9.24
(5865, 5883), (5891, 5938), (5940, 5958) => 2.4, 9.34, 9.1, 9.21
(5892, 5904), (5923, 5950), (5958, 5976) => -1.2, 8.1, 9.13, 8.68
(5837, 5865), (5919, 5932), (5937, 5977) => 0.1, 9.1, 9.1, 9.1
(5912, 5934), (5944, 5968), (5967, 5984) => -0.2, 8.98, 8.99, 8.99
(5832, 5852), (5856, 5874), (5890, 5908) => -1.2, 9.17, 8.14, 8.75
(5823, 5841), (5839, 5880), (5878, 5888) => -0.3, 9.44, 8.9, 9.15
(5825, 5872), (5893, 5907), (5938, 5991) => 1.3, 9.13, 9.1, 9.12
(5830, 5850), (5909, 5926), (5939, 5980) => 0.4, 9.23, 9.06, 9.12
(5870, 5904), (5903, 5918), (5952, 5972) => -0.2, 8.64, 9.11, 8.79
